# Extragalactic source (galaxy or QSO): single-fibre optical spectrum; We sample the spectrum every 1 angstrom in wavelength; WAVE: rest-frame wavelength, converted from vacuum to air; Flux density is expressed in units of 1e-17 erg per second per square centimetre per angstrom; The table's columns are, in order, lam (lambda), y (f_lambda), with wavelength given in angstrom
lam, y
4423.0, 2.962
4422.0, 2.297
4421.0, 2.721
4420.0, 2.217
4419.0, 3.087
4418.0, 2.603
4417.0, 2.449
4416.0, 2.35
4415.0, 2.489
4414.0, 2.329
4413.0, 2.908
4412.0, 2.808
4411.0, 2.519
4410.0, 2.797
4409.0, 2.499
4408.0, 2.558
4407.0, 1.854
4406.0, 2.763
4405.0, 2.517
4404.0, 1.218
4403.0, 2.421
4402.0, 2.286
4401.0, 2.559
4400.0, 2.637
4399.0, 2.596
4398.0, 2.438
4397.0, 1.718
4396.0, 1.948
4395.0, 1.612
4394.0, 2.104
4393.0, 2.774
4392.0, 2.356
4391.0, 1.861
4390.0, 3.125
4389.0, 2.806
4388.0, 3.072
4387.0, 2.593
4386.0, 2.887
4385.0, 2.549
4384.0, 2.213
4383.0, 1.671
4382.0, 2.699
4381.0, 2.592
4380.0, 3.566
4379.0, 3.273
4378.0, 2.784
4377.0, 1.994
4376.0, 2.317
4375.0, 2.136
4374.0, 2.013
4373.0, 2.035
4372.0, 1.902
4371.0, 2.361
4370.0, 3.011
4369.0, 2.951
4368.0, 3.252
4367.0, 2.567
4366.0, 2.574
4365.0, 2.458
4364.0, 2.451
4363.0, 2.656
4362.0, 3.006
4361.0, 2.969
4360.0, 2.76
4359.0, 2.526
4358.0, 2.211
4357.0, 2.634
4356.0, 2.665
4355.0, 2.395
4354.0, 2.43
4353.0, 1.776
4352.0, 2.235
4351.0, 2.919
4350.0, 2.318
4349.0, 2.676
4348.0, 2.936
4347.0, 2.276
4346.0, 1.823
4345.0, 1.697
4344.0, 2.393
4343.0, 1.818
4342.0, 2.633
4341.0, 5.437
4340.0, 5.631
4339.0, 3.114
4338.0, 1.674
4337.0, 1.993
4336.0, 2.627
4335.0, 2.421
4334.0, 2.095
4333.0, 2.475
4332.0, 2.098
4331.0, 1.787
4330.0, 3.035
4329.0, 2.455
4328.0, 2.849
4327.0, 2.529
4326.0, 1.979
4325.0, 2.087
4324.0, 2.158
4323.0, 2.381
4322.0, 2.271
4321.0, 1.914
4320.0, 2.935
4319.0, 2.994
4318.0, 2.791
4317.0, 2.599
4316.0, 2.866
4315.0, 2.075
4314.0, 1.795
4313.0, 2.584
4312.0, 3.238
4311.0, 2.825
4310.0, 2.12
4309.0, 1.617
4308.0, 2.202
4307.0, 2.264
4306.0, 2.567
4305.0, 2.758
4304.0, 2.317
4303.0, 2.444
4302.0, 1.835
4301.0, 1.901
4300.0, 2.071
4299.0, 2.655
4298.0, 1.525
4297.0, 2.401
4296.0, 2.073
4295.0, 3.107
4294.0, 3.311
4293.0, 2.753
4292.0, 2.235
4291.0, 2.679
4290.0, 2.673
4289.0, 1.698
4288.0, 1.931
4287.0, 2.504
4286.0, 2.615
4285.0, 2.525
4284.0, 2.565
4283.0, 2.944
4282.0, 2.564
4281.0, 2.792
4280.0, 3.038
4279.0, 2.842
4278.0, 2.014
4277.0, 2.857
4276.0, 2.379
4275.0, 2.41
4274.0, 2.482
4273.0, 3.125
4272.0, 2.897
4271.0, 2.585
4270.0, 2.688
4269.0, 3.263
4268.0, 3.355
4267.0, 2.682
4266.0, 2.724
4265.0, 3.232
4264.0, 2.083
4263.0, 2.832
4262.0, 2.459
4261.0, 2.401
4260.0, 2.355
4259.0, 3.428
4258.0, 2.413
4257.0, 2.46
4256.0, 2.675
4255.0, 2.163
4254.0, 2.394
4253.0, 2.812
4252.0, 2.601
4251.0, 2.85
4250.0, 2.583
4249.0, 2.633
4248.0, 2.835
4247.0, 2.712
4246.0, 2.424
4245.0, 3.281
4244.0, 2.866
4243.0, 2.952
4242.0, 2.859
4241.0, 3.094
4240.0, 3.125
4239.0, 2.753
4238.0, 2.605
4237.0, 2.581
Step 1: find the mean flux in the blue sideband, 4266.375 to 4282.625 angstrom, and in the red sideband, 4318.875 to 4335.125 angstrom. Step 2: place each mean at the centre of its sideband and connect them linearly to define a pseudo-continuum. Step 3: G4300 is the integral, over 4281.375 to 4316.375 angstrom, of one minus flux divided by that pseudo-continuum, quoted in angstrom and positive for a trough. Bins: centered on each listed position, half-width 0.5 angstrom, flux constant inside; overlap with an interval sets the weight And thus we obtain 2.2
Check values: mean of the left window 2.75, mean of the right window 2.37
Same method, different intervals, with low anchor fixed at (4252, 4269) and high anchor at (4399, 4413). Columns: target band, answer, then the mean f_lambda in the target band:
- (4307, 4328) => 1.4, 2.41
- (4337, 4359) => -0.9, 2.63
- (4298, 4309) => 1.6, 2.23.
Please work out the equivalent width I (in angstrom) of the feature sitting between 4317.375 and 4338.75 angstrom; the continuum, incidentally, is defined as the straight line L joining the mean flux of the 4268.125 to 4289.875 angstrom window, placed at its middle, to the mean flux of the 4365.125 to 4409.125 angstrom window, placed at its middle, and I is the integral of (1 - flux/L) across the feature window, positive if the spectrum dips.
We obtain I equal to 1.4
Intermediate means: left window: 2.62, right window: 2.45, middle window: 2.37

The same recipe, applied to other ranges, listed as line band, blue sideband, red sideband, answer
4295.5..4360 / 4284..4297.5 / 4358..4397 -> 1.51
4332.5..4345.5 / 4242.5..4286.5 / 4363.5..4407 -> -1.15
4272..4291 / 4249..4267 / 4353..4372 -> 0.38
